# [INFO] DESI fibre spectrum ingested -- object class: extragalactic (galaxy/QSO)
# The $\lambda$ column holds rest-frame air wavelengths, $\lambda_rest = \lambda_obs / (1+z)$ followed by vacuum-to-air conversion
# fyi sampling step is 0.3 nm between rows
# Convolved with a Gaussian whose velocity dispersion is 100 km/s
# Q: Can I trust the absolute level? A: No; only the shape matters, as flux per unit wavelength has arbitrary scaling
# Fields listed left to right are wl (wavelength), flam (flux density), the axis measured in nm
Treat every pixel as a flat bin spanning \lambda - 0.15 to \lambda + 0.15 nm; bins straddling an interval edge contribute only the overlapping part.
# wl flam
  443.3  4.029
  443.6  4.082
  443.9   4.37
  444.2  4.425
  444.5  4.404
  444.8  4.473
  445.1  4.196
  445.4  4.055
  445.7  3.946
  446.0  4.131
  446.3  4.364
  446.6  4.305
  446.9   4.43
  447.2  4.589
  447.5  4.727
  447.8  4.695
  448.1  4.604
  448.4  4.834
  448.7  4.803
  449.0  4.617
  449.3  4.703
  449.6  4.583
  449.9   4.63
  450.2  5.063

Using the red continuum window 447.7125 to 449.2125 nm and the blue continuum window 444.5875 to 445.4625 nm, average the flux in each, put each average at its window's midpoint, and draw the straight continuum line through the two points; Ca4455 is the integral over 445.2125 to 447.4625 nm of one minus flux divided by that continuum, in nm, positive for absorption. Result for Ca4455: 0.08 nm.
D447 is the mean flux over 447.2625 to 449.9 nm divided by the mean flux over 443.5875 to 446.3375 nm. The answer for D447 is 1.10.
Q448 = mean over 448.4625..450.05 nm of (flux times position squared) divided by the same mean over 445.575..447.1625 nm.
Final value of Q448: 1.11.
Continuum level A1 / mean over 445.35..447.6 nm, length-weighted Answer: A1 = 4.32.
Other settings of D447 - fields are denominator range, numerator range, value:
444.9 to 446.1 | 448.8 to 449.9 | 1.13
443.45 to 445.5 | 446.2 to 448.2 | 1.06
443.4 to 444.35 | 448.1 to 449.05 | 1.11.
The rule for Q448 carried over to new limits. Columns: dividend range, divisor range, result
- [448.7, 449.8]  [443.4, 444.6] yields 1.11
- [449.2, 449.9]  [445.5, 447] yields 1.11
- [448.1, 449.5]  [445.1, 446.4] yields 1.16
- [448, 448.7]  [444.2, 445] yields 1.09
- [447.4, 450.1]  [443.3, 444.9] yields 1.11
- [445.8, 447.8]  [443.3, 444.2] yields 1.06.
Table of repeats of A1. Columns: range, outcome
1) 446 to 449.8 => 4.59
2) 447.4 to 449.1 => 4.72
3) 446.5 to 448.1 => 4.56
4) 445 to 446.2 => 4.09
